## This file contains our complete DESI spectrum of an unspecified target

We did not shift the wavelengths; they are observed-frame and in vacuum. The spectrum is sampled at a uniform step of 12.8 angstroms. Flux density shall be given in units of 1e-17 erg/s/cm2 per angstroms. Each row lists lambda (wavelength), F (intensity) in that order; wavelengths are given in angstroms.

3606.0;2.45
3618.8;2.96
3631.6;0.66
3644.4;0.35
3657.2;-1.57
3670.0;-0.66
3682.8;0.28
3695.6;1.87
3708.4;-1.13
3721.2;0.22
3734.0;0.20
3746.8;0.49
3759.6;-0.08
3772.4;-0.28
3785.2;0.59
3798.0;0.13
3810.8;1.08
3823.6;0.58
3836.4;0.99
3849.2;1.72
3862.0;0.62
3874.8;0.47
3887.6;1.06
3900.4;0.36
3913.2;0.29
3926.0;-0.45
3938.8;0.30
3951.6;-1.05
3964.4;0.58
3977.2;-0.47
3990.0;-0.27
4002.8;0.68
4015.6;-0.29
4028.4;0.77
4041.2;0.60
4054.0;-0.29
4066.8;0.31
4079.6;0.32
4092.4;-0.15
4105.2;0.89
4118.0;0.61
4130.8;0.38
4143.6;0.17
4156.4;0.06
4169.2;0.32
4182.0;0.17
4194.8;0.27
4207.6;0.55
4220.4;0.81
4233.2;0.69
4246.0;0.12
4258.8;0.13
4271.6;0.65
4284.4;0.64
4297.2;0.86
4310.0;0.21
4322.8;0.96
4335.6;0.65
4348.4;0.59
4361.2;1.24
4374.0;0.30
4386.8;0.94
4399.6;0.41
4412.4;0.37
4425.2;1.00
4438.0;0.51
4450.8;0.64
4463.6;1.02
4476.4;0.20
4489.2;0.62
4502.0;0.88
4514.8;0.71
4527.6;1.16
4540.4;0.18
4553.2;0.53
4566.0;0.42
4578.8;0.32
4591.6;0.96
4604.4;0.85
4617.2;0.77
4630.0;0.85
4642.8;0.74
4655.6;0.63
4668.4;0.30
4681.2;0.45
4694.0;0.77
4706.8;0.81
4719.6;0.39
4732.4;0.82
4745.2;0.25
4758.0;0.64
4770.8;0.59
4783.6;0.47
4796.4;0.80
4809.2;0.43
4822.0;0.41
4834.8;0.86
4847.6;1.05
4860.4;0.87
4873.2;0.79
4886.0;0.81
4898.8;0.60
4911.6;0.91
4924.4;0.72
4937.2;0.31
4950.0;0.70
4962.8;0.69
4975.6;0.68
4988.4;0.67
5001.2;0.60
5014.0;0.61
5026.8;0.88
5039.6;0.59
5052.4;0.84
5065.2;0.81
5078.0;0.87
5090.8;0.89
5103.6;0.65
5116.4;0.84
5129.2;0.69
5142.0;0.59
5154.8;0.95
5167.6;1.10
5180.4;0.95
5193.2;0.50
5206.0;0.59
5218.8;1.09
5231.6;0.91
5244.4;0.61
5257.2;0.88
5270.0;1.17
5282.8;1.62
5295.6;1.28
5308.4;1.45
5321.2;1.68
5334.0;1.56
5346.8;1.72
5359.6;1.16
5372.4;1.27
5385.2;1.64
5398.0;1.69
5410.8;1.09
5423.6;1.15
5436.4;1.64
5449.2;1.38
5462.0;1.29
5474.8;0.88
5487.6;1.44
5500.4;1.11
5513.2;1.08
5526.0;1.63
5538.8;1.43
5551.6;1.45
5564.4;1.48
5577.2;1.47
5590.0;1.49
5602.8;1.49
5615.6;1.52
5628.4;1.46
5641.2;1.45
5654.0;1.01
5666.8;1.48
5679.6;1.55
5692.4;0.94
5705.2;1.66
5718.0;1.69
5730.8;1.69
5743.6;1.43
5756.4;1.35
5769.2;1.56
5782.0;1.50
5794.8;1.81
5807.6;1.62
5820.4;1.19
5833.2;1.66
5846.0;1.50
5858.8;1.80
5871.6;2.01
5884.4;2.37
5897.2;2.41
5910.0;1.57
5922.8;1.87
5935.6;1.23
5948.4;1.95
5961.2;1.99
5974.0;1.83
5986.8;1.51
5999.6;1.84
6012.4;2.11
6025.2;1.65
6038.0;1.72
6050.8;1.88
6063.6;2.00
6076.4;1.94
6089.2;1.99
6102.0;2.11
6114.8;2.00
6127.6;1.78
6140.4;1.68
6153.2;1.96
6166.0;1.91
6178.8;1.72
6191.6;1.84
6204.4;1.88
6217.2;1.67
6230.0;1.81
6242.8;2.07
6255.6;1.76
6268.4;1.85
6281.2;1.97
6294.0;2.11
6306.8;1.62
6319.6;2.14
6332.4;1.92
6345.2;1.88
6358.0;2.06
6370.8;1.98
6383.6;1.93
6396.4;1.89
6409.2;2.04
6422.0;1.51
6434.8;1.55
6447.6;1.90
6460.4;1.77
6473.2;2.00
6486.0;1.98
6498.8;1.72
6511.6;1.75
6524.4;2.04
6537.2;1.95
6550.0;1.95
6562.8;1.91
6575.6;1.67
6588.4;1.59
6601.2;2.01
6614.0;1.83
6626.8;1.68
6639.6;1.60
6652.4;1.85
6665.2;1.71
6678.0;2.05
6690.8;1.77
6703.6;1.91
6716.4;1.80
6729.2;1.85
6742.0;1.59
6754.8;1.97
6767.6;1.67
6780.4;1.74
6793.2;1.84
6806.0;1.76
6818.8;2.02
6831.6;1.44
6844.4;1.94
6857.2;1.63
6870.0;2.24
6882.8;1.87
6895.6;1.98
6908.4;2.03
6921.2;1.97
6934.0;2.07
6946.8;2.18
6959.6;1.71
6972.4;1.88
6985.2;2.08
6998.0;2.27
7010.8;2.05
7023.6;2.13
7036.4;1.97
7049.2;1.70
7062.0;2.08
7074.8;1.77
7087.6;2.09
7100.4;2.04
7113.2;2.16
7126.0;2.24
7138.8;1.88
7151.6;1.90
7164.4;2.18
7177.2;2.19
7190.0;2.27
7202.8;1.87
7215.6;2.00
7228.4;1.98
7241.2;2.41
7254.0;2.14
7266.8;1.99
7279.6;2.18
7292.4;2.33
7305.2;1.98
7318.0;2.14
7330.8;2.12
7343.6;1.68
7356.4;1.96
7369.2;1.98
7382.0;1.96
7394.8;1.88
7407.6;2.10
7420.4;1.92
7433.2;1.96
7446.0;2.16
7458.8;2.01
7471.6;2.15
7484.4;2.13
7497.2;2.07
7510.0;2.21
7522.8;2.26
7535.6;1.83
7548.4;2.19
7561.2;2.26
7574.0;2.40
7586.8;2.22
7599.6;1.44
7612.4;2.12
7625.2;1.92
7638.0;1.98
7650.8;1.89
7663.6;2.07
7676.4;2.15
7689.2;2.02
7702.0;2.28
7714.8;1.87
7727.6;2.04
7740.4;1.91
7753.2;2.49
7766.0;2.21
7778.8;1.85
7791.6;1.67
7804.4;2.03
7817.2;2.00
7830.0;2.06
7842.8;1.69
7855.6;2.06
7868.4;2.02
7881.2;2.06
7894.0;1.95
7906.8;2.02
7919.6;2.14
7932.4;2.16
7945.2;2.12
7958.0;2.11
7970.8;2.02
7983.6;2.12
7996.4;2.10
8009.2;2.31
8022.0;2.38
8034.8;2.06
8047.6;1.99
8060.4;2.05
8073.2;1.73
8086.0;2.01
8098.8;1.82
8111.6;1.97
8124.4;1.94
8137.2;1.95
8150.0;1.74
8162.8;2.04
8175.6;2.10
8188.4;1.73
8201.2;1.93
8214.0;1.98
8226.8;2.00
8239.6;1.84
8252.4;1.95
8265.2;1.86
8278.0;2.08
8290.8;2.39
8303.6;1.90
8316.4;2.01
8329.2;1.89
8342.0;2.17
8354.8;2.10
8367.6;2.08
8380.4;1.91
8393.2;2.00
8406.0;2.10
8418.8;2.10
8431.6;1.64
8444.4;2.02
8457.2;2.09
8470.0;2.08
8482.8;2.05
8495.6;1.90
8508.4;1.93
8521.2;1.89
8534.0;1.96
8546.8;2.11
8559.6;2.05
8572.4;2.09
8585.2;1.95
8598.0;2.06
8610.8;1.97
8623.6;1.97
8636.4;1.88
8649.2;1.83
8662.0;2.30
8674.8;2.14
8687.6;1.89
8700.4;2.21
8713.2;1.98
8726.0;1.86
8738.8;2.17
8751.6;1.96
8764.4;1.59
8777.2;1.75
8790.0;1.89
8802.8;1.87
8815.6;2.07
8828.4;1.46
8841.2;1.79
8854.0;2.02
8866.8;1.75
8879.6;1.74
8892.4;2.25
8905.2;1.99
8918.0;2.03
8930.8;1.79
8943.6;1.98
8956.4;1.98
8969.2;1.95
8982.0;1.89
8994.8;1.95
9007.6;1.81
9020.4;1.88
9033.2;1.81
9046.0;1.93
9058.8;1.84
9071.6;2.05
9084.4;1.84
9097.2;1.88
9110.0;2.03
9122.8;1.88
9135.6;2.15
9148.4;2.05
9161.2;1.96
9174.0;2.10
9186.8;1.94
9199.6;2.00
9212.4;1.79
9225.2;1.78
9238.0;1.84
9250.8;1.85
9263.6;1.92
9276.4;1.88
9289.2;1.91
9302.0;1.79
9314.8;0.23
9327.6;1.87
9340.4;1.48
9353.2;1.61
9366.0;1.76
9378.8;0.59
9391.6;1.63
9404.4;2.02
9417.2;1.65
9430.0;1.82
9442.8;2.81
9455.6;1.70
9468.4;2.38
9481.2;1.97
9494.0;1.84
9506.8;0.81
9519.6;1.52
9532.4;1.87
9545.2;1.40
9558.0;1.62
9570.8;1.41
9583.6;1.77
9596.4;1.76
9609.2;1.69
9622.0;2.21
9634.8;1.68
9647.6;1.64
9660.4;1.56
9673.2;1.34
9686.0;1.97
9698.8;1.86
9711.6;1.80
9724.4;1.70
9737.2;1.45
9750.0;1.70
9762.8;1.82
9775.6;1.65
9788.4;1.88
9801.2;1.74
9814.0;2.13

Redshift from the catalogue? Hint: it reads 0.322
